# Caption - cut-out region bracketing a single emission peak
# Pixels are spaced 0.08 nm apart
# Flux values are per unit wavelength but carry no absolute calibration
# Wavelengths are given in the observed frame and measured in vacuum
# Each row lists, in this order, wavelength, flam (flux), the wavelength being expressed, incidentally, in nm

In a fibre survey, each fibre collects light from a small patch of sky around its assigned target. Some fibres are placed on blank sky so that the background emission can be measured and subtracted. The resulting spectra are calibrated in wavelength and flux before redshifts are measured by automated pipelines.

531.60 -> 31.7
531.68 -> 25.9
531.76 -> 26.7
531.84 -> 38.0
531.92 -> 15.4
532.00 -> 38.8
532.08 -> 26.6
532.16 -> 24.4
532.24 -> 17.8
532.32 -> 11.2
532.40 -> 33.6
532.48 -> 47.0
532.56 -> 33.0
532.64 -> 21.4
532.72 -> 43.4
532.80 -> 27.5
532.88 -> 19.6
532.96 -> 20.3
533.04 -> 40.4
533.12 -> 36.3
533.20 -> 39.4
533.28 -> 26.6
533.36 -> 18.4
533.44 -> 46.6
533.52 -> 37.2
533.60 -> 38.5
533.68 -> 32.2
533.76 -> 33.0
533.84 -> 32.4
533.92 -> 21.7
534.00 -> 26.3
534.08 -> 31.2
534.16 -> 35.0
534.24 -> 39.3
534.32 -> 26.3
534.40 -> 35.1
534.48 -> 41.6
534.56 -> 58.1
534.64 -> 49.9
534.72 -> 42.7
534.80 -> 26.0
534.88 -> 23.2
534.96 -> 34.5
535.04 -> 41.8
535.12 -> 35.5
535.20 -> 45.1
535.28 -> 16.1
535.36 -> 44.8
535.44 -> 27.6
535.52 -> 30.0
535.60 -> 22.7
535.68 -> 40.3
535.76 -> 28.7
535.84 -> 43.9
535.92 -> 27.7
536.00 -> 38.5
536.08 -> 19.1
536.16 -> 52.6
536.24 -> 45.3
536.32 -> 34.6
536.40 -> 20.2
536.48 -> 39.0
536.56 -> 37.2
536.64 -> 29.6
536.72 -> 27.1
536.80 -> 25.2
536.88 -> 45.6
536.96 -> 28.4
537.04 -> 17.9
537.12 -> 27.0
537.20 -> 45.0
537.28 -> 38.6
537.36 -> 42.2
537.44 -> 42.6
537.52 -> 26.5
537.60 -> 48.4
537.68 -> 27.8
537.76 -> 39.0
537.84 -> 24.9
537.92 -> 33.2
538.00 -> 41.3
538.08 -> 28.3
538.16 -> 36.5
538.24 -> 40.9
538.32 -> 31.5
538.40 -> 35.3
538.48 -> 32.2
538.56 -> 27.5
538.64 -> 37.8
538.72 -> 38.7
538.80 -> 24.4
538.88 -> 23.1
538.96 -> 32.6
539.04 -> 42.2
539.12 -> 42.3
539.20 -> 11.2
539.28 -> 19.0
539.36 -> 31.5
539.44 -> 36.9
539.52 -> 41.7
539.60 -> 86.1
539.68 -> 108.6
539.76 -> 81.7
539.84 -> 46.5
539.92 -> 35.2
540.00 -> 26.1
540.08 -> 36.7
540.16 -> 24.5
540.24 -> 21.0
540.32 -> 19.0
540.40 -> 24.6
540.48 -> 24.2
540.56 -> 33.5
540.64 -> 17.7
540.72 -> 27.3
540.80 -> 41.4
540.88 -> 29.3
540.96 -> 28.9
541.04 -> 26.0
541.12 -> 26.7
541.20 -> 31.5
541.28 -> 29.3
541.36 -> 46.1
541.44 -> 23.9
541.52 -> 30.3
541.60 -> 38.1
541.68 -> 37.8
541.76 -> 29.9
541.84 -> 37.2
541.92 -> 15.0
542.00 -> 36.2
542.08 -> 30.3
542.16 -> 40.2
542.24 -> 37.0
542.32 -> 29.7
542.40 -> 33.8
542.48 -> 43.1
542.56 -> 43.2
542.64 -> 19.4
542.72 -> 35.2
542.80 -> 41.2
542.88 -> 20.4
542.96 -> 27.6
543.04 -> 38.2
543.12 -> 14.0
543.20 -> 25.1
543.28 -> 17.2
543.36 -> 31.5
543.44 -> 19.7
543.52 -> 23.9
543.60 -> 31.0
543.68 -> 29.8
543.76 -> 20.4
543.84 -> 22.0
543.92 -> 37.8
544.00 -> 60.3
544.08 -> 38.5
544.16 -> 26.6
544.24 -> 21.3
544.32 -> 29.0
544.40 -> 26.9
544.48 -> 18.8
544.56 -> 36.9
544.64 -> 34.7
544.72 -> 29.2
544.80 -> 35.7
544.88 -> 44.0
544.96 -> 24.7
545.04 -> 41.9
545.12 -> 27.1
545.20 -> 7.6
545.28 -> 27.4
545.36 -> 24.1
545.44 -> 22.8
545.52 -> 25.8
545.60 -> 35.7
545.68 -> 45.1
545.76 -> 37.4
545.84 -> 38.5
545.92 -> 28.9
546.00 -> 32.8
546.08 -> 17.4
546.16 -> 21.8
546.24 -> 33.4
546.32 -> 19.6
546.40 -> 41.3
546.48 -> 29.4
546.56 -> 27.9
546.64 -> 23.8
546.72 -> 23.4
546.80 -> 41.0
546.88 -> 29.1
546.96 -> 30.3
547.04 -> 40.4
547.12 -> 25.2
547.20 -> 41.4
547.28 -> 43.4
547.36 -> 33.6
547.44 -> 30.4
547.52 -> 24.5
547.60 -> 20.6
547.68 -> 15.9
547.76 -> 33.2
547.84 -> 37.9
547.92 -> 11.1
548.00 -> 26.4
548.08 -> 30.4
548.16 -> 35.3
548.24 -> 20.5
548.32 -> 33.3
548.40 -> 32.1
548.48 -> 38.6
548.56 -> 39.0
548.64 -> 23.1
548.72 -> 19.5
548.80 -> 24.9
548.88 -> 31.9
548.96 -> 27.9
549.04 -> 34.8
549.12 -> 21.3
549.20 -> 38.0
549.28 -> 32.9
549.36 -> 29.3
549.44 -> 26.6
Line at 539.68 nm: [O III] 5007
